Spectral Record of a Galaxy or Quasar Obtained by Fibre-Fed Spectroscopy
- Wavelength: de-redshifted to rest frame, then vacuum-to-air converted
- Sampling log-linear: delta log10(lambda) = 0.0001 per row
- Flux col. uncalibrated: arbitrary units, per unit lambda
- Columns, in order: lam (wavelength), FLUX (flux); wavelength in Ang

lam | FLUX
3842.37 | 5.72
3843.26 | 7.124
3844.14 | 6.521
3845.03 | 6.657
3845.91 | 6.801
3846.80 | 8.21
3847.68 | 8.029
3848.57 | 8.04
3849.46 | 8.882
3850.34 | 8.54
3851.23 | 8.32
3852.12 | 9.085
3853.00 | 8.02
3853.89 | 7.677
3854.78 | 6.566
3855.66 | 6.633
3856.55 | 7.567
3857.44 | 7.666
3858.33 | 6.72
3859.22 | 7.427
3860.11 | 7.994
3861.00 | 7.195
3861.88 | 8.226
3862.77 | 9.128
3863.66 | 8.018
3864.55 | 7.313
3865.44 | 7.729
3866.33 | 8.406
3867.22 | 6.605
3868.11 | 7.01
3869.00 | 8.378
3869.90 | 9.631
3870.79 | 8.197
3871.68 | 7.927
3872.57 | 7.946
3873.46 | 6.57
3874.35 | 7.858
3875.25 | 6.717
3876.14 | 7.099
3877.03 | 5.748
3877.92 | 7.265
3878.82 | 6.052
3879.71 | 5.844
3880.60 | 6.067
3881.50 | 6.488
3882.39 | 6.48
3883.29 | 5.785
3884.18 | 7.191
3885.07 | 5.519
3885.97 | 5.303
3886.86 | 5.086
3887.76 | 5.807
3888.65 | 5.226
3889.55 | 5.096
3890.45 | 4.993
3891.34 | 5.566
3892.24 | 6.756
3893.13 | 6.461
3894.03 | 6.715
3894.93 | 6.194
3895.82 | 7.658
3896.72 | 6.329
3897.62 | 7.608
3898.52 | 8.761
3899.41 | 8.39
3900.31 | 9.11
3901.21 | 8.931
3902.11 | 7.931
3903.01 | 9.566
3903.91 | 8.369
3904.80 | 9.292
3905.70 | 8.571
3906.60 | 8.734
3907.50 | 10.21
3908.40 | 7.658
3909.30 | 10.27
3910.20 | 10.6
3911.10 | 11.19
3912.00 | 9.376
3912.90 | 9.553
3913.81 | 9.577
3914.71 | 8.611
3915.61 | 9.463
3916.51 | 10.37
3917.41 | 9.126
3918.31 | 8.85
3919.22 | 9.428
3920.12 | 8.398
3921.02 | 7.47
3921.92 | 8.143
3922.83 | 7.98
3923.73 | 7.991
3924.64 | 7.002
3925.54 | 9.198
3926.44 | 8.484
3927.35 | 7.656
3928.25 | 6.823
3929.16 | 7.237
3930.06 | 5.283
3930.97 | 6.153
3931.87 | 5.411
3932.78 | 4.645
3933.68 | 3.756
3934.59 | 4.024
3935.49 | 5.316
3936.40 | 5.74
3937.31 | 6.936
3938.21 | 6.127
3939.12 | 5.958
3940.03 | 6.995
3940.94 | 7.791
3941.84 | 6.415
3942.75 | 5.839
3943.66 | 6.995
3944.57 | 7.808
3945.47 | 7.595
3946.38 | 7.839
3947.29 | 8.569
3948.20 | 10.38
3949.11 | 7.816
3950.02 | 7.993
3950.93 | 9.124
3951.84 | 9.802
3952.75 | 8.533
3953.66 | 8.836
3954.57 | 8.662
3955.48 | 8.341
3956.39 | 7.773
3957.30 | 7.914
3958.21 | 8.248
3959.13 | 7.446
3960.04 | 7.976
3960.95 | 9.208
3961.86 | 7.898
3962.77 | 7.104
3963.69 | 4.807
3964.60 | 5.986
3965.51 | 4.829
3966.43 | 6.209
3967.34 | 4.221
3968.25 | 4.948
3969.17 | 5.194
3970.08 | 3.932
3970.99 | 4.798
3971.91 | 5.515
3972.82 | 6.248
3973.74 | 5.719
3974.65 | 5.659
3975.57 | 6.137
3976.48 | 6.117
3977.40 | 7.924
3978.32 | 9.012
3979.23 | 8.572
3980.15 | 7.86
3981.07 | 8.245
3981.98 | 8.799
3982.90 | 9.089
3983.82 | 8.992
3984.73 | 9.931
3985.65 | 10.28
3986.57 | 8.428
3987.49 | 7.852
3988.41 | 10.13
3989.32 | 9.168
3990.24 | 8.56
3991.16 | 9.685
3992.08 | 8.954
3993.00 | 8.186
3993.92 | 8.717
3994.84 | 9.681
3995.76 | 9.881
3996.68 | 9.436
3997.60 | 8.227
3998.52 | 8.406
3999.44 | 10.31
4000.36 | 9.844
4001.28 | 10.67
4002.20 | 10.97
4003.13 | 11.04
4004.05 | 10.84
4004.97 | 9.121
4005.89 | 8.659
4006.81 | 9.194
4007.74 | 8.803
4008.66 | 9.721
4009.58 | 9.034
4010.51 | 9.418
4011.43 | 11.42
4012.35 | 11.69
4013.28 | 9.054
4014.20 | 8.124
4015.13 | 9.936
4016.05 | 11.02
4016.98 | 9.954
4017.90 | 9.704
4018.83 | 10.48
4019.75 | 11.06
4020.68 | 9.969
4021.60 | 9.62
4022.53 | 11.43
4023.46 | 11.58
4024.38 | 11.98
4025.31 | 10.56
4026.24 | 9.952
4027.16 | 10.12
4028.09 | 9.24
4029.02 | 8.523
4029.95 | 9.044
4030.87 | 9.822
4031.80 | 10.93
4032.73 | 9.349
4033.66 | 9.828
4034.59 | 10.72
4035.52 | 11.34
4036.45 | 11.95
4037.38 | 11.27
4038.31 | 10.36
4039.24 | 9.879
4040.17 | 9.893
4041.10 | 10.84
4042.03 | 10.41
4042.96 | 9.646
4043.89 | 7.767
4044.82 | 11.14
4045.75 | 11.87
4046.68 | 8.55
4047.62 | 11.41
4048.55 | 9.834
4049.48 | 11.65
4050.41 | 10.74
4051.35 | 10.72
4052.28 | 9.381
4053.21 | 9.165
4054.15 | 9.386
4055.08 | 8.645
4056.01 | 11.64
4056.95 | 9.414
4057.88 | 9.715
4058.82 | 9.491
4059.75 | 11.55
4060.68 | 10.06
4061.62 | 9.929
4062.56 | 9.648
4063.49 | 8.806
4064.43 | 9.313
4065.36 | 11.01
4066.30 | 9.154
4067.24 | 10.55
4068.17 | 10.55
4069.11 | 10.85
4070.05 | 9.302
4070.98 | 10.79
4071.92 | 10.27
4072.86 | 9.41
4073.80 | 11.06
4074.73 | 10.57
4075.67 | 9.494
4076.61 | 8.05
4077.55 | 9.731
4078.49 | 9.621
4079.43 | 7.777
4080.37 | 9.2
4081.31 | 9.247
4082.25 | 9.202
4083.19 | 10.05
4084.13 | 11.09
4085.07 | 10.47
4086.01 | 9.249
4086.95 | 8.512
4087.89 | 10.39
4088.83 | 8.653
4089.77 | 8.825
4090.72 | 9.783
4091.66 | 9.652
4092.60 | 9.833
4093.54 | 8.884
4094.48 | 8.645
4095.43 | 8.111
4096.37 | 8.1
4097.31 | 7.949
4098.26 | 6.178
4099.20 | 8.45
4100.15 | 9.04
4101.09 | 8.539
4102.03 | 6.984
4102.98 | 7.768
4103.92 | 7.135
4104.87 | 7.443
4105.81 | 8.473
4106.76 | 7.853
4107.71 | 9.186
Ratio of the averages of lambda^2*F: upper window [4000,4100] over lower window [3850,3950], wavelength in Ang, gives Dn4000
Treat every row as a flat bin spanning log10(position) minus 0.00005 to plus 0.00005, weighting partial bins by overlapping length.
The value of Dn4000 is 1.4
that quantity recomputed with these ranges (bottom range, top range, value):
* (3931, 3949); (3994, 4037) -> 1.59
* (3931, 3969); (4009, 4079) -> 1.52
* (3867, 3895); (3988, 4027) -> 1.61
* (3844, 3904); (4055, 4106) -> 1.43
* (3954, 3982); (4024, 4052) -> 1.57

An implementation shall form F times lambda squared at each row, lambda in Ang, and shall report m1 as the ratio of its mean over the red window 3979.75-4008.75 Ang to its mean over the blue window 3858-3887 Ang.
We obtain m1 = 1.39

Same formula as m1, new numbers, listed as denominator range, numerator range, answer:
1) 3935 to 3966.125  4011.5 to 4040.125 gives 1.43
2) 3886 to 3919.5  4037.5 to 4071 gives 1.34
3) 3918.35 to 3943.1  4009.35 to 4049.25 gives 1.59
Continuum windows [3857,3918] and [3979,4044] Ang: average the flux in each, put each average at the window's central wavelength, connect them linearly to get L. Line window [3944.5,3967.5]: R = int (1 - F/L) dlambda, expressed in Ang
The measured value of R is 2.7 Ang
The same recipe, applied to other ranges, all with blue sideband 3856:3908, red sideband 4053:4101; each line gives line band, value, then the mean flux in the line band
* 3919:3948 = 3.5 Ang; 6.92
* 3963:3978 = 4.9 Ang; 5.57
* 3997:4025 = -4.2 Ang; 10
